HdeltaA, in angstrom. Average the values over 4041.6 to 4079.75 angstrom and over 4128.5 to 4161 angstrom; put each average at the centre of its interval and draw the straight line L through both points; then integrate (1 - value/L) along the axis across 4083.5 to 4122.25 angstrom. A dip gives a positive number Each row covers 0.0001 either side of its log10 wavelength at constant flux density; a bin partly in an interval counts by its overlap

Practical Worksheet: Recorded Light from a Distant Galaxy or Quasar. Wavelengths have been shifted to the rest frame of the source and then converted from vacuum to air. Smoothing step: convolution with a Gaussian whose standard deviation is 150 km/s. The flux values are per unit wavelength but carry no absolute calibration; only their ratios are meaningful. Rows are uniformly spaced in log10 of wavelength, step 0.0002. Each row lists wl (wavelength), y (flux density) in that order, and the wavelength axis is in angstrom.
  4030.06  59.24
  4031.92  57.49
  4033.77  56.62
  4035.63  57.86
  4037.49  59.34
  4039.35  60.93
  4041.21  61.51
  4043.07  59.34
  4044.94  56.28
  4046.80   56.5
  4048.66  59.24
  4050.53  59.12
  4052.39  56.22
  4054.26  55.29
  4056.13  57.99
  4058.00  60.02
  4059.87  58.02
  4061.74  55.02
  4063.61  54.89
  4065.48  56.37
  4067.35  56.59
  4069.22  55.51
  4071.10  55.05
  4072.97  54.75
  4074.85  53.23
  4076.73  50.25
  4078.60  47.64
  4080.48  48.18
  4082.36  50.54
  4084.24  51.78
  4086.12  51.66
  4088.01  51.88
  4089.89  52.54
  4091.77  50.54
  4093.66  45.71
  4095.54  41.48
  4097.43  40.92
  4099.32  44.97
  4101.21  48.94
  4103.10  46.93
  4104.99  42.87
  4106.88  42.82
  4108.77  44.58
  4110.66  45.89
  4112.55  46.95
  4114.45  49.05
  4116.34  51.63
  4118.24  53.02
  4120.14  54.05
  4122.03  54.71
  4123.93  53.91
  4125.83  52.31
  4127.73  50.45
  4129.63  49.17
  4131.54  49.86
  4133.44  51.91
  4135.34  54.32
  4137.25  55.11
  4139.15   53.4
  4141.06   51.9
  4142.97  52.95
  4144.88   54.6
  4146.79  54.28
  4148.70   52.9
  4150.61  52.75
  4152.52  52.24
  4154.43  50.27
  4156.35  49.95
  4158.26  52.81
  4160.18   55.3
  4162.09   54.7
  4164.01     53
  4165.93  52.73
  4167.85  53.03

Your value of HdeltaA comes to 4.37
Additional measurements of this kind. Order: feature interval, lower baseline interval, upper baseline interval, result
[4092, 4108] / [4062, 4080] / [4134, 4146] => 2.7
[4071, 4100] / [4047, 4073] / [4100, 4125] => 2.0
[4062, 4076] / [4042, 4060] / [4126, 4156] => 0.4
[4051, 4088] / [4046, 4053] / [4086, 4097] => -0.5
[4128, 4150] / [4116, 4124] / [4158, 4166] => 0.4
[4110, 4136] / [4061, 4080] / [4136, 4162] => 1.0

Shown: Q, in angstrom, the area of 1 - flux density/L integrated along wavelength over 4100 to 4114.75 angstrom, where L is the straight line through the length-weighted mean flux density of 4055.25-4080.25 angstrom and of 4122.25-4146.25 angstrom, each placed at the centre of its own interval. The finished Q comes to 2.10 angstrom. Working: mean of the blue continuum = 54.8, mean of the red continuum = 52.6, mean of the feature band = 45.9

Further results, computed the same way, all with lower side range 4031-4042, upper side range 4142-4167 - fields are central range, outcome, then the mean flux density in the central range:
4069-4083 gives 1.3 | 51.7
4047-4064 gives 0.2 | 57.3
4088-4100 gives 2.0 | 46.5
